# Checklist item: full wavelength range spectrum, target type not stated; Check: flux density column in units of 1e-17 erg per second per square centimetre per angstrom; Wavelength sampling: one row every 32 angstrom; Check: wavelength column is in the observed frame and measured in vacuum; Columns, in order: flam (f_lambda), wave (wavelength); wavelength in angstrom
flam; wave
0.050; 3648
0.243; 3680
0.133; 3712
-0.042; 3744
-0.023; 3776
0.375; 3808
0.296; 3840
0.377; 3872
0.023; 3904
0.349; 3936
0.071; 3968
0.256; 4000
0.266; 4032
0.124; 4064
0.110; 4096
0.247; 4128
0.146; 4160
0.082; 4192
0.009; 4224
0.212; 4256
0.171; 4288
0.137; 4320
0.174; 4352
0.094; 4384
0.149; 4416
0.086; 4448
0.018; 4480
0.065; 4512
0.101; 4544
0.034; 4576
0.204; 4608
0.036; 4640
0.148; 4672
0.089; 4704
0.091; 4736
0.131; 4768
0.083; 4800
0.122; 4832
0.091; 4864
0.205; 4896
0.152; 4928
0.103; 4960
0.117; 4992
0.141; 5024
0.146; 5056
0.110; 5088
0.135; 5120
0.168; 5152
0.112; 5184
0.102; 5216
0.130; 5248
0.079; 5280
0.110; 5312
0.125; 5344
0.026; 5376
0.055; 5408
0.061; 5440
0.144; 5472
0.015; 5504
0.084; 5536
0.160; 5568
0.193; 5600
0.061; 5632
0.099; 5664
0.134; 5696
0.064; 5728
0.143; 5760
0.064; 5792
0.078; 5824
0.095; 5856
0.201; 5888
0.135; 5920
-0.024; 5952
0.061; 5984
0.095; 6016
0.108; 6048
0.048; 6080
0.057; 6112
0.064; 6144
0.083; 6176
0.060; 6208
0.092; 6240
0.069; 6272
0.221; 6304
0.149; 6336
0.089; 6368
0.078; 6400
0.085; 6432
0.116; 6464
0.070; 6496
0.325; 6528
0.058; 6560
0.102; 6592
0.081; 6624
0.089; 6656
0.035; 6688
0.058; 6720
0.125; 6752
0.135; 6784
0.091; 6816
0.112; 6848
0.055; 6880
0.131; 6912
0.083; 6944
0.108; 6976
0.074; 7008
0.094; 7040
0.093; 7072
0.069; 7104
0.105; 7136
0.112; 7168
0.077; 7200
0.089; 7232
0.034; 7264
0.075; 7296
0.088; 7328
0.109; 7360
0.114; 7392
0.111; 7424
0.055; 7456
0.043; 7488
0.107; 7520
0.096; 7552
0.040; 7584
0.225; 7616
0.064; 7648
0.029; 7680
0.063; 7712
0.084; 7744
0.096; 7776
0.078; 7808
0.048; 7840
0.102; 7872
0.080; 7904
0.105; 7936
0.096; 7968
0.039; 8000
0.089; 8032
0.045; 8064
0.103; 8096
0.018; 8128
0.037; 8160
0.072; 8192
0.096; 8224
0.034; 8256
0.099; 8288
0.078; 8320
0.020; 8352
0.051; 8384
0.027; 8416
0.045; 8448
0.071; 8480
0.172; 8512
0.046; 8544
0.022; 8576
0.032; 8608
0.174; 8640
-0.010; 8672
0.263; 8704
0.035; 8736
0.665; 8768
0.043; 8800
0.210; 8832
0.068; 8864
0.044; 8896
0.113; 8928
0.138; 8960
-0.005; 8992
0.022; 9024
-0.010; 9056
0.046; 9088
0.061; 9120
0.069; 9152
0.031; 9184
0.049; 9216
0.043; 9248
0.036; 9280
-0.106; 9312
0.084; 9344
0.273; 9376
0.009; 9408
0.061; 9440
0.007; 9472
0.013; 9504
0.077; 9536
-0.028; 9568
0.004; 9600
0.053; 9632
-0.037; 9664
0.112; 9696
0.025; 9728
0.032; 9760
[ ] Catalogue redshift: 0.75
